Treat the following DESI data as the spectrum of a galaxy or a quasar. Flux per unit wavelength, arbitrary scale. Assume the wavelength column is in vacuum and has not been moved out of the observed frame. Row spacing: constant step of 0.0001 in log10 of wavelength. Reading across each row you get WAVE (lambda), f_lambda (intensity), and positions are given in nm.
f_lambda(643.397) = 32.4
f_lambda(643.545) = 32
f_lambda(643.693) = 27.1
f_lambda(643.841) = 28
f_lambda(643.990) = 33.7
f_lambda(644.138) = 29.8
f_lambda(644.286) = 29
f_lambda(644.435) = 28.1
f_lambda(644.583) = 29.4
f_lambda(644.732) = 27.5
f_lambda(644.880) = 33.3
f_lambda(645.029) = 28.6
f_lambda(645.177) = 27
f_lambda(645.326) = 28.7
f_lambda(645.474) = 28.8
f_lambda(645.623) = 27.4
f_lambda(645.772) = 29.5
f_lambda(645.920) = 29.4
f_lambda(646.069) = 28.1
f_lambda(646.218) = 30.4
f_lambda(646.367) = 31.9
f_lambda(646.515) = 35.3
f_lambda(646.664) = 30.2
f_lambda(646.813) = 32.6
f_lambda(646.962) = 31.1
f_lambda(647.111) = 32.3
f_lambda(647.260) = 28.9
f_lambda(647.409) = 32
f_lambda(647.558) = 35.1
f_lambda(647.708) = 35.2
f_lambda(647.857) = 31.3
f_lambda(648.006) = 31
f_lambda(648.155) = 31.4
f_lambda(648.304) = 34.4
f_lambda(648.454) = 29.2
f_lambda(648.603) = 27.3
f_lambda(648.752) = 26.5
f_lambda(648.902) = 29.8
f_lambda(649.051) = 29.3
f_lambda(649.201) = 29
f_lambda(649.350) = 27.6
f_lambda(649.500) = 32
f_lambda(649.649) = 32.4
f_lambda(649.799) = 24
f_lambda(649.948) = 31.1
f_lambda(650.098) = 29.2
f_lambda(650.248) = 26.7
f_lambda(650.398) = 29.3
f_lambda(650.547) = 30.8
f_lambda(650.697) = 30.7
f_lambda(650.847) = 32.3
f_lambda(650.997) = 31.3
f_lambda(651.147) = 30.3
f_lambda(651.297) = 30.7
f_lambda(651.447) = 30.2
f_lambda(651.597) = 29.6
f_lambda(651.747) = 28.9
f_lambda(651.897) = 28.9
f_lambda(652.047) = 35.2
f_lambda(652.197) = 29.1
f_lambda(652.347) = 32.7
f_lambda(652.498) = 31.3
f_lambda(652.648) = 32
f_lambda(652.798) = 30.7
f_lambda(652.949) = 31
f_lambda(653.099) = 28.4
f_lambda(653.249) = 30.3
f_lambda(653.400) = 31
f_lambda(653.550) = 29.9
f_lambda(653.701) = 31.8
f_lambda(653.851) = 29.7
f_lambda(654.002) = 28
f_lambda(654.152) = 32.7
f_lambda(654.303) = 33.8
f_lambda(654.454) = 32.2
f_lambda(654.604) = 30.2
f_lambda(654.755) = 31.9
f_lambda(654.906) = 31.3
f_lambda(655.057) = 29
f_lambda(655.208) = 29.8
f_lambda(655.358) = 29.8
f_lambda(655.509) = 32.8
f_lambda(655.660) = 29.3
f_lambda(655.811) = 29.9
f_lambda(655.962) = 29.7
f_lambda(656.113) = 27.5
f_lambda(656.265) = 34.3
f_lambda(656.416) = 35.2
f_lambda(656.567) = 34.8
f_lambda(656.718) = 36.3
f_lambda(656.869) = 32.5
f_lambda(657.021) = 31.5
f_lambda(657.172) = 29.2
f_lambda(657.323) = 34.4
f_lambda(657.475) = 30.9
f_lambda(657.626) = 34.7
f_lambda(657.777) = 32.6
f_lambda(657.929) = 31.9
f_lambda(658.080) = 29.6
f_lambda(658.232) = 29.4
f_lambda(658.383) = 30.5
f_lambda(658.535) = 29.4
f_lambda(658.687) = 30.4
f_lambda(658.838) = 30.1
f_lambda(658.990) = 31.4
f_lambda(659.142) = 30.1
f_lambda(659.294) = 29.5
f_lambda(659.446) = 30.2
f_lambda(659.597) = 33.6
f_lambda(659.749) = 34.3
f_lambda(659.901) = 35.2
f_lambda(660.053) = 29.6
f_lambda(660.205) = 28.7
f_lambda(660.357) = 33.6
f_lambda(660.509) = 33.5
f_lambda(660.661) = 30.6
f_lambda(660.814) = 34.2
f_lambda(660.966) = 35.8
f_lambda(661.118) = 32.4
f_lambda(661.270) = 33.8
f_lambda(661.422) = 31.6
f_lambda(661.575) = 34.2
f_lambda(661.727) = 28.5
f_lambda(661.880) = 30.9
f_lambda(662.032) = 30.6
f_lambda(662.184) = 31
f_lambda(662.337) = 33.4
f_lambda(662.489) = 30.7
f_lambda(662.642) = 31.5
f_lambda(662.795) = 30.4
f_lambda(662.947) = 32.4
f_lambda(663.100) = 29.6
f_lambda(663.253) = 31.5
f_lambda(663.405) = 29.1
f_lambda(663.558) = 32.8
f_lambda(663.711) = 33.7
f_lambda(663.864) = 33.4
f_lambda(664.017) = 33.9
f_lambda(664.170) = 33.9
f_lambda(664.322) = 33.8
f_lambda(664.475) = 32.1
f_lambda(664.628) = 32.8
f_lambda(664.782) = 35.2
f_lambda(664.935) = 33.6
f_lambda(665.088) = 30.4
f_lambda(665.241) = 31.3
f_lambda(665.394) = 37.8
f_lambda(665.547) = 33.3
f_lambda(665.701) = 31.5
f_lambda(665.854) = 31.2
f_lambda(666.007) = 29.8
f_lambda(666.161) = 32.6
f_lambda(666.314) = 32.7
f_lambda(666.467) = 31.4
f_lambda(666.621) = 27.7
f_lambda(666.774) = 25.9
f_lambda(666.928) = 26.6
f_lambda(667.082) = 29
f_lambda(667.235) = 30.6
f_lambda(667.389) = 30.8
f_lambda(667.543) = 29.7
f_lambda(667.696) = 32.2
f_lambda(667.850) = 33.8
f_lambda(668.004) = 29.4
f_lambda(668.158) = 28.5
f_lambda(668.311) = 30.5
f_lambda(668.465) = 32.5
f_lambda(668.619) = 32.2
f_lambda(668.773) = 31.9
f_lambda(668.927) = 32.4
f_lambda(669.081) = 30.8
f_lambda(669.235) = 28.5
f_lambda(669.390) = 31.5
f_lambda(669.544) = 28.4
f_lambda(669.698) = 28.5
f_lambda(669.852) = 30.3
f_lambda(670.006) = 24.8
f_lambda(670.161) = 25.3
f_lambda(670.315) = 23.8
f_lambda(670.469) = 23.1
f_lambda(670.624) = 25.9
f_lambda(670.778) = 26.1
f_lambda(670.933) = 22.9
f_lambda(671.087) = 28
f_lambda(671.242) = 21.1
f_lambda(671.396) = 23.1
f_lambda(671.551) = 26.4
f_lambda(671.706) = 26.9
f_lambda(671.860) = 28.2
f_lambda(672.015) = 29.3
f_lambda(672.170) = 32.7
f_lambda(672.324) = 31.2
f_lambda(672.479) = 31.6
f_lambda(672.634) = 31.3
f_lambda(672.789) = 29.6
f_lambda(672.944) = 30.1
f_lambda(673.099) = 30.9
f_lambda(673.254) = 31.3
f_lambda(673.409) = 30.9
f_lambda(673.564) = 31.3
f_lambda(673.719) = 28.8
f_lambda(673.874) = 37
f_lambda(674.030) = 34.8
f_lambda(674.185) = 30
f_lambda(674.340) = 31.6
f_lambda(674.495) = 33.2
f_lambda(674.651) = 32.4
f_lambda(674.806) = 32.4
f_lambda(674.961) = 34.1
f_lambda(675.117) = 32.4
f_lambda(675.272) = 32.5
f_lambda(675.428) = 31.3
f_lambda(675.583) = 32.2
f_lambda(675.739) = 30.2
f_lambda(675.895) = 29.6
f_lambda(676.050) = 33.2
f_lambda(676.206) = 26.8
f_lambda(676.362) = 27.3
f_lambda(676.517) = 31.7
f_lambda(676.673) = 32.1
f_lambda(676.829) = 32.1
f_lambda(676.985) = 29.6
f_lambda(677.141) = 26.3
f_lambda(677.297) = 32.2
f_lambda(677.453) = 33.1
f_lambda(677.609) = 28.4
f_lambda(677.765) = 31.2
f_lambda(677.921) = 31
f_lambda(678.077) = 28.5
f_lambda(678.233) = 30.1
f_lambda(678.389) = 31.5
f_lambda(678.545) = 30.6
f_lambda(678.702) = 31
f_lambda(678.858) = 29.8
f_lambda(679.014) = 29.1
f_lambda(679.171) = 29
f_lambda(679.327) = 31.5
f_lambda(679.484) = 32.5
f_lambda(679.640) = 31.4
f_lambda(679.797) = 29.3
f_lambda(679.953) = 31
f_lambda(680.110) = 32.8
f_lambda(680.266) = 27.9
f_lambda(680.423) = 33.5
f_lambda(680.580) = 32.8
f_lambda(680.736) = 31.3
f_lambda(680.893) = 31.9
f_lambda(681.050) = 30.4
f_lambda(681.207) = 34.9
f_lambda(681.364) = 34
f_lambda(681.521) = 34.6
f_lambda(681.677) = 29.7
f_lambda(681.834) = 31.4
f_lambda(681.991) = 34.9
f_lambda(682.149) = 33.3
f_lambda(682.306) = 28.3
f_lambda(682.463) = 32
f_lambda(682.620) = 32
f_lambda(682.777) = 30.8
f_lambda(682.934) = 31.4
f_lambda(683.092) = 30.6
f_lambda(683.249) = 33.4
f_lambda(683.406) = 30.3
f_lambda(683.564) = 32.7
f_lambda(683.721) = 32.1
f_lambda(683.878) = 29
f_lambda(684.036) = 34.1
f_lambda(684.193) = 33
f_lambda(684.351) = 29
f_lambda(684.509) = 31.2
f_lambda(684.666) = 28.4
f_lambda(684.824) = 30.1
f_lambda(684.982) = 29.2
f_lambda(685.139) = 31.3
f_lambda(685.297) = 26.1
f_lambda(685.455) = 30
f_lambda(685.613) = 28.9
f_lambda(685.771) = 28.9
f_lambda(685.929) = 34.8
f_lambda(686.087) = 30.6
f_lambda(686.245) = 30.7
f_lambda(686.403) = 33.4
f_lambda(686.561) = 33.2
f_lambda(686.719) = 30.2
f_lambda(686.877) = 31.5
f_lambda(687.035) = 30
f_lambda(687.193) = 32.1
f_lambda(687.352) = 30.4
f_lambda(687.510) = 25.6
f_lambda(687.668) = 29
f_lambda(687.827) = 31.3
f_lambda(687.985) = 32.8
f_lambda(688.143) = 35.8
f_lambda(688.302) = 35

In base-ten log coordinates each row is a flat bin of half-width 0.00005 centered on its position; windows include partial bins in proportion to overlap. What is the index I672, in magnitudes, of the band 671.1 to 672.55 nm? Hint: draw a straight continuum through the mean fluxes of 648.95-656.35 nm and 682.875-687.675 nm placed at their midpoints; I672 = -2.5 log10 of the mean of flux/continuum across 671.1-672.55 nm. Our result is 0.10 mag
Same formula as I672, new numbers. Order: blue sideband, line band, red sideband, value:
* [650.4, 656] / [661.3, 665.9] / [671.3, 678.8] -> -0.05 mag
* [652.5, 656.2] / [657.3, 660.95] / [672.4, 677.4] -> -0.03 mag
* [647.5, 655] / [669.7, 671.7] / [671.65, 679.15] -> 0.22 mag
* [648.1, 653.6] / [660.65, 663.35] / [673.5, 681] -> -0.05 mag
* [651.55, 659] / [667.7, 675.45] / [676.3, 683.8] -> 0.05 mag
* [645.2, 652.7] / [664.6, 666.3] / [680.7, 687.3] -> -0.06 mag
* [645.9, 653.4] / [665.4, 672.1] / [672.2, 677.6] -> 0.08 mag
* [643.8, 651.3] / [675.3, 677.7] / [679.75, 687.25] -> 0.02 mag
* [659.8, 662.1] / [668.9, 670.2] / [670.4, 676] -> 0.06 mag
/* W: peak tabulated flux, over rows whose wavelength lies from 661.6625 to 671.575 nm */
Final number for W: 37.8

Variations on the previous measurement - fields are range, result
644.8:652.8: 35.3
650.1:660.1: 36.3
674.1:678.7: 34.1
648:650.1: 34.4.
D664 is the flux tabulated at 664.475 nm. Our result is 32.1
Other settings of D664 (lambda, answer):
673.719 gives 28.8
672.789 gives 29.6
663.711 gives 33.7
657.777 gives 32.6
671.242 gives 21.1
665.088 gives 30.4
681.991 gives 34.9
